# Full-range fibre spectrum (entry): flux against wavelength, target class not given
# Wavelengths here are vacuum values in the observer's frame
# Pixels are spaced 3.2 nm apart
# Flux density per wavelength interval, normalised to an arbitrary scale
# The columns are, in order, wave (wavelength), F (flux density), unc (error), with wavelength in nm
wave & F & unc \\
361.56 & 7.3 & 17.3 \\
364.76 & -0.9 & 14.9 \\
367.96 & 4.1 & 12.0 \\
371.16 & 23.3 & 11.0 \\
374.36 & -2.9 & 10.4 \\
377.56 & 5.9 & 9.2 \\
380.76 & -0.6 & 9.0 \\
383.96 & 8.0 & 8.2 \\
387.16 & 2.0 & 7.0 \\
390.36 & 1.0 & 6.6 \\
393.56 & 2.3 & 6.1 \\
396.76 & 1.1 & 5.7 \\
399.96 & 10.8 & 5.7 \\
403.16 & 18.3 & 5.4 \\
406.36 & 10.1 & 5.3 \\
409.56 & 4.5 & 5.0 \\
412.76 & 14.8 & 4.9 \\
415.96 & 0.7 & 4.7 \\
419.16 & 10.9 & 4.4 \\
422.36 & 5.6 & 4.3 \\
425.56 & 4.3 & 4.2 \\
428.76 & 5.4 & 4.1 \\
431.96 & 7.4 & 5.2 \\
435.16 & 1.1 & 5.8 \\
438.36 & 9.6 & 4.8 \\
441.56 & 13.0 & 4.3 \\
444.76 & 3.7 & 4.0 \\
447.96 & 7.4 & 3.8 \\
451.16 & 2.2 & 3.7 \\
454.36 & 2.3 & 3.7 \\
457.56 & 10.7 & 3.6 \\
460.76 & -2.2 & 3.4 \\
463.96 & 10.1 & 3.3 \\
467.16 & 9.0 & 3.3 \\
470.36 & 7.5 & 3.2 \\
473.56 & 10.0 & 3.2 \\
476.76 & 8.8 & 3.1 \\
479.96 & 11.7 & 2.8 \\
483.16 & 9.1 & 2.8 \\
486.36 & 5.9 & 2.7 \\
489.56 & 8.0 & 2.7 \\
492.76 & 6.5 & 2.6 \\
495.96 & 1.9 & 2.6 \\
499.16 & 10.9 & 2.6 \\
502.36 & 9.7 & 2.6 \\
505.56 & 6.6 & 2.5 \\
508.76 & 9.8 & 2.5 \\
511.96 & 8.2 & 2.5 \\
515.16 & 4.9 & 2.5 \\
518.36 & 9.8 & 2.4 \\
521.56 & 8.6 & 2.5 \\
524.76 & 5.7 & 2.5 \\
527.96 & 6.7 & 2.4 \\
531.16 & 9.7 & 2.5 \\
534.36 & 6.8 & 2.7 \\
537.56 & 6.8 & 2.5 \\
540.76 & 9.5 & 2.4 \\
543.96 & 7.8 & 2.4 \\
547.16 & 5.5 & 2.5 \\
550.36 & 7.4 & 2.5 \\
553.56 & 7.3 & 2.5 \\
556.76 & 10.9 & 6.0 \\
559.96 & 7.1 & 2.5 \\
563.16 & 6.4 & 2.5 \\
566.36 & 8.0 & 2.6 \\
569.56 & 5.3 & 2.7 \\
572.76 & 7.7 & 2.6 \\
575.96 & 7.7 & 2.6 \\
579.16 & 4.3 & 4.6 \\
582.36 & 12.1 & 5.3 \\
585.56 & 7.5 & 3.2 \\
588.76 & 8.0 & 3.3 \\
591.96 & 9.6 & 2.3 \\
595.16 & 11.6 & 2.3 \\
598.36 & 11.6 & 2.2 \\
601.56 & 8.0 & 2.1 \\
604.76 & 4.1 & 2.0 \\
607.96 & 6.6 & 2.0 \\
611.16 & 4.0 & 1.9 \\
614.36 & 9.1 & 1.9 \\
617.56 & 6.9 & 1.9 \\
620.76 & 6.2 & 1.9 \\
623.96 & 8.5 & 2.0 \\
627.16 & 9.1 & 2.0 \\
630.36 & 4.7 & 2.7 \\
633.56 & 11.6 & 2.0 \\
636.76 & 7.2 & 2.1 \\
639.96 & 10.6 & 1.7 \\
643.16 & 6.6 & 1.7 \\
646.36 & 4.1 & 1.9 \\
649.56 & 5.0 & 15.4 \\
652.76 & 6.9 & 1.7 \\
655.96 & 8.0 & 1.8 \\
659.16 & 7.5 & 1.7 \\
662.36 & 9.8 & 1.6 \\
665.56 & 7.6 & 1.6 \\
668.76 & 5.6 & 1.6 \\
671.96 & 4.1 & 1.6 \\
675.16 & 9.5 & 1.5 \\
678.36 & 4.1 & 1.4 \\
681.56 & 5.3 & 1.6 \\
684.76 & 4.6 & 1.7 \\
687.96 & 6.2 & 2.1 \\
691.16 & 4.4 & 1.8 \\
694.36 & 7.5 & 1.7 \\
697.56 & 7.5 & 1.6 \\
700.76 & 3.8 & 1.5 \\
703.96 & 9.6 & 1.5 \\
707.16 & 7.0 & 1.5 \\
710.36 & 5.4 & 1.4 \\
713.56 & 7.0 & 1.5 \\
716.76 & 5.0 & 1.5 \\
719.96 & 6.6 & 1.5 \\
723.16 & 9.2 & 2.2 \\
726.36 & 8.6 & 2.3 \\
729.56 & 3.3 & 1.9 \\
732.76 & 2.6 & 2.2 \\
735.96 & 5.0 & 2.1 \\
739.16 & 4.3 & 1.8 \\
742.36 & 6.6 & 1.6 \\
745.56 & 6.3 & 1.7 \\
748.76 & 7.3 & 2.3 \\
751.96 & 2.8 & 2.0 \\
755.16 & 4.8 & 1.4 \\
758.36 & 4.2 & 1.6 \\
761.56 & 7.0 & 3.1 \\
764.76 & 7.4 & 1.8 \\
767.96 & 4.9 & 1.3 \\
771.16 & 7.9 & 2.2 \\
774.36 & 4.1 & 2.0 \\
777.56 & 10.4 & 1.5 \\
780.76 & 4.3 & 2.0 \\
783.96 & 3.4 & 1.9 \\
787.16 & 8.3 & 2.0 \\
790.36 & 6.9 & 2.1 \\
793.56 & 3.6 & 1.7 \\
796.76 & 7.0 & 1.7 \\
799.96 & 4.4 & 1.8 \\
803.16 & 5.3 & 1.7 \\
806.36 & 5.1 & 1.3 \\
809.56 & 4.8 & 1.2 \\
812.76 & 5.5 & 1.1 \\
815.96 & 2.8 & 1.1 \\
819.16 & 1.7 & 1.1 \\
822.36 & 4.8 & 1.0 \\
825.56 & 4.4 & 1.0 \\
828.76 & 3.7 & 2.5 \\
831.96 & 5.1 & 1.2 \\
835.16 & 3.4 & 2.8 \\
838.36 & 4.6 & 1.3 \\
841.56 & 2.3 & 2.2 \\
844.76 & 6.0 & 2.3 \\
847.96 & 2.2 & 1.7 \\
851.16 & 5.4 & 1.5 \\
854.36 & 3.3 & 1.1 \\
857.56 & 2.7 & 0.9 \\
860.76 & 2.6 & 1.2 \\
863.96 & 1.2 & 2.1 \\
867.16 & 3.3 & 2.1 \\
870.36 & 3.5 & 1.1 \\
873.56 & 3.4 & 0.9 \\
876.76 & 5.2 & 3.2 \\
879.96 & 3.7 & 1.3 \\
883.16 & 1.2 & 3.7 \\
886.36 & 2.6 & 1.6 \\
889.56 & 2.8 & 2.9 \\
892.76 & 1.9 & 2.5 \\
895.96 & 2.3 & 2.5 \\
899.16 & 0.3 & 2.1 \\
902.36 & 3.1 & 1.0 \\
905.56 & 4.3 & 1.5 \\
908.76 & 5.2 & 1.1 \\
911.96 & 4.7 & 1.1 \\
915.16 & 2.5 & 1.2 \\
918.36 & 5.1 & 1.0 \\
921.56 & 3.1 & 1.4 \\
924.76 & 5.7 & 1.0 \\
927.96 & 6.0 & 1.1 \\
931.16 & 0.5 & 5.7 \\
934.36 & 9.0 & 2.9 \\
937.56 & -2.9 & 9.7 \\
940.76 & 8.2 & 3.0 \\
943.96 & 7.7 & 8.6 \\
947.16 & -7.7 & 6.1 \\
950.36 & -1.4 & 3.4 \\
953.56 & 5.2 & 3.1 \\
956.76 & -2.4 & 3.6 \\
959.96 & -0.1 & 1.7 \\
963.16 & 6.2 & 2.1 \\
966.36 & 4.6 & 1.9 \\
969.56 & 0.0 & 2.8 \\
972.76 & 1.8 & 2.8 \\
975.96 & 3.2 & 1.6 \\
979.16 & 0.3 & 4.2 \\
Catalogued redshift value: 0.184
